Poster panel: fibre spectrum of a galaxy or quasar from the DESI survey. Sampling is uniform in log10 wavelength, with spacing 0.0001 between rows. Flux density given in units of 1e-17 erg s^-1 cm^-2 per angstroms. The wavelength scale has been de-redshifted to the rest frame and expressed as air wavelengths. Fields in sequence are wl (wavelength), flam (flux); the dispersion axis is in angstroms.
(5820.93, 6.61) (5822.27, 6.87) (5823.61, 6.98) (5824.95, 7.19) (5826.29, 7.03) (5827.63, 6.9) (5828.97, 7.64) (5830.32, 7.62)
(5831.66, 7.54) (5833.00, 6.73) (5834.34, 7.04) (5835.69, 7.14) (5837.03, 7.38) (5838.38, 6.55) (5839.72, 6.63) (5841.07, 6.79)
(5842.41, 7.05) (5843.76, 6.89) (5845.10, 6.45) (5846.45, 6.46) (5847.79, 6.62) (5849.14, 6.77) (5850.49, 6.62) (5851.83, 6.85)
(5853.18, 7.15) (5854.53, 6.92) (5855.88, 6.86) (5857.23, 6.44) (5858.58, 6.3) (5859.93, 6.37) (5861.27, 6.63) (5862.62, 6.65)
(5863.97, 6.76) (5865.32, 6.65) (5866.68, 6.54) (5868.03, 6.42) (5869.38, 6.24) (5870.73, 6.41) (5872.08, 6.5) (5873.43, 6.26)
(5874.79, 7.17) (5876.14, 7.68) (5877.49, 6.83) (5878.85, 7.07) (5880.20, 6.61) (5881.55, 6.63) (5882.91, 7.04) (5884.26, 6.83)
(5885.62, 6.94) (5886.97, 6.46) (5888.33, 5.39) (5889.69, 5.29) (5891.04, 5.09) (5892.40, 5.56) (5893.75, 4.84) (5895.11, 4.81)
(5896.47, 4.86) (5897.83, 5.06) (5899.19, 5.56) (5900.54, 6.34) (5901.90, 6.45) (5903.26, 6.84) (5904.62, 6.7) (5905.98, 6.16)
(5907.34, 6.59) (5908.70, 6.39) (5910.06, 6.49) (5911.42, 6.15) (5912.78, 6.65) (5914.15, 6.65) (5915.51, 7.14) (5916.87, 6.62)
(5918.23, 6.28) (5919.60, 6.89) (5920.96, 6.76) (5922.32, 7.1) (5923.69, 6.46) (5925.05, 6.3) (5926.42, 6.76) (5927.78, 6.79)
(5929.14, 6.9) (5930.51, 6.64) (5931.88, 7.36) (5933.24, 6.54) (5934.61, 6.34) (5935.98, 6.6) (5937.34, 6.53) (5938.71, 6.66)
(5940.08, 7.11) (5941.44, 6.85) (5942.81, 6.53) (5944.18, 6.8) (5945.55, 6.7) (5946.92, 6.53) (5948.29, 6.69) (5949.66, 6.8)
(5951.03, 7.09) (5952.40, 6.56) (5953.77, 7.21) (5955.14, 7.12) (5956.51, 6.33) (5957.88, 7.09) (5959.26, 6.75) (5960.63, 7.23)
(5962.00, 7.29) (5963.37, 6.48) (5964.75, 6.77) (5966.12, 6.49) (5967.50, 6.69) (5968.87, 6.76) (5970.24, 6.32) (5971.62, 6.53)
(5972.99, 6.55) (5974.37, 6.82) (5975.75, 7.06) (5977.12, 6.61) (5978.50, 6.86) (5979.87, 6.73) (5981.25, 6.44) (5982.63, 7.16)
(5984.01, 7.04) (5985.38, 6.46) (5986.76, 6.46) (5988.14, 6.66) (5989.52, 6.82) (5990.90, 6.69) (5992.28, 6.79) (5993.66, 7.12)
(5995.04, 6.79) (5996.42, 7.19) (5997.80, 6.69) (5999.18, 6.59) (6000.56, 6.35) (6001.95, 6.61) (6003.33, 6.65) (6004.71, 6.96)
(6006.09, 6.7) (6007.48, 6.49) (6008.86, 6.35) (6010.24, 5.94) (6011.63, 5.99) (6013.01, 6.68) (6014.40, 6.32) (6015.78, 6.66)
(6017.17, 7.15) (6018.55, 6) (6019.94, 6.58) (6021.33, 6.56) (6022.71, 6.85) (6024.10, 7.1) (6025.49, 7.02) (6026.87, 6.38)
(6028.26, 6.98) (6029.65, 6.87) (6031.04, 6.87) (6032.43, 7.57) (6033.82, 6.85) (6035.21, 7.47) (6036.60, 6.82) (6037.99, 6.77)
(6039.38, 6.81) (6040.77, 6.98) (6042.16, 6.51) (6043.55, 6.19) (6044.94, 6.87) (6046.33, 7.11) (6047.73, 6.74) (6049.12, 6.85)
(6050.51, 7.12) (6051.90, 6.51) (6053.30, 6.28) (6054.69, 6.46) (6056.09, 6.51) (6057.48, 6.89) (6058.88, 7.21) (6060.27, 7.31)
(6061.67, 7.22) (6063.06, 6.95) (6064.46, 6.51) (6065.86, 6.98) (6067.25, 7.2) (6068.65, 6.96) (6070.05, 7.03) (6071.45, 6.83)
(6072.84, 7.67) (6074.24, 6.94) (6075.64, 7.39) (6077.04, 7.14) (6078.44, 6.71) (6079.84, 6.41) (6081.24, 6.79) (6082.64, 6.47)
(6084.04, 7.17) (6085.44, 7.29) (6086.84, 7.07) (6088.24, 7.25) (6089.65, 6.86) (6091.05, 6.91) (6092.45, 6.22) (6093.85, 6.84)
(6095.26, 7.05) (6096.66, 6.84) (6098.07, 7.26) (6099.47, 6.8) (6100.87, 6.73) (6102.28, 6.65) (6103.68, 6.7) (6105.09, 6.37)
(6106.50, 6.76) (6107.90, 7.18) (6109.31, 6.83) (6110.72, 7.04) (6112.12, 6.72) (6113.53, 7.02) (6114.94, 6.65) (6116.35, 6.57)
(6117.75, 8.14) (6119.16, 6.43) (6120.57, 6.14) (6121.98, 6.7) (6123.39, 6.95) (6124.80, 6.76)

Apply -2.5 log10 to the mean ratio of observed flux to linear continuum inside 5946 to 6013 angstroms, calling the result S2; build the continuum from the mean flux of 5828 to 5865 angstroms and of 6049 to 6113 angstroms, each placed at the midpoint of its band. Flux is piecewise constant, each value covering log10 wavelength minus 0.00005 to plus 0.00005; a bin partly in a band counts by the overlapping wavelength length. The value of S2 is 0.02 mag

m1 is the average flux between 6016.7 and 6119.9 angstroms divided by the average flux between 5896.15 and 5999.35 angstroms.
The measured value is 1.03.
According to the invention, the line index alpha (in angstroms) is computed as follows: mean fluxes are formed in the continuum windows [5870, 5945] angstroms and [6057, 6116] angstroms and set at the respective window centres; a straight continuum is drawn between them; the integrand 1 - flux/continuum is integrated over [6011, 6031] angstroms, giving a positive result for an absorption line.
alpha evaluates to 0.2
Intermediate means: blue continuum 6.44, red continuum 6.92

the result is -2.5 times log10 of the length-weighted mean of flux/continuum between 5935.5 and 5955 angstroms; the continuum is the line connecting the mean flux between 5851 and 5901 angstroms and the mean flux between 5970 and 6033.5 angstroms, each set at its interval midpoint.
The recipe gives -0.04 mag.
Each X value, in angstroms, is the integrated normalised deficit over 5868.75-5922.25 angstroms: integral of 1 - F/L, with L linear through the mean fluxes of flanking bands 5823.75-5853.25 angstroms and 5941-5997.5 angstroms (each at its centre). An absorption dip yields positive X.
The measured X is 4.31 angstroms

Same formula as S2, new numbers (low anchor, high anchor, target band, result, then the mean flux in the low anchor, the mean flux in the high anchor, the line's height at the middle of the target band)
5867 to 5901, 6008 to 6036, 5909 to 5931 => -0.06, 6.16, 6.71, 6.3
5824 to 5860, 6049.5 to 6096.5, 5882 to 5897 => 0.20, 6.89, 6.91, 6.9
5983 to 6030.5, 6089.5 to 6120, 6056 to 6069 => -0.04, 6.67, 6.84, 6.77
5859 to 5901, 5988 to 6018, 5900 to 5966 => -0.05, 6.24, 6.64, 6.41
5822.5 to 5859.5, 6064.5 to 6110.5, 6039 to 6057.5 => 0.03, 6.9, 6.91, 6.91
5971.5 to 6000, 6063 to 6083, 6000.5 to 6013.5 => 0.05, 6.77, 6.94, 6.81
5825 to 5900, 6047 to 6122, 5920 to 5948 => -0.01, 6.54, 6.88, 6.65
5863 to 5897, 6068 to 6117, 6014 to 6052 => -0.02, 6.28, 6.89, 6.72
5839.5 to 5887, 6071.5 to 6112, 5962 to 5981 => 0.02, 6.71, 6.9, 6.8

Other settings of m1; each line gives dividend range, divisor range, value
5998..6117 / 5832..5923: 1.05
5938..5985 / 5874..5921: 1.08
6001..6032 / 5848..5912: 1.04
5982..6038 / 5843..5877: 1.01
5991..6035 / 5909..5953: 1.00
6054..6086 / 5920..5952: 1.03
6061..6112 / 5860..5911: 1.10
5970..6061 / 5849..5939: 1.04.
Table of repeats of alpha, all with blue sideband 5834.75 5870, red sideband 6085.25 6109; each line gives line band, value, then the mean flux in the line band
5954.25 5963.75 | -0.2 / 6.92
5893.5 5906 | 1.8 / 5.77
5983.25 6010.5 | 0.5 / 6.68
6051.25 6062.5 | 0.1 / 6.8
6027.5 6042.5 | -0.3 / 6.96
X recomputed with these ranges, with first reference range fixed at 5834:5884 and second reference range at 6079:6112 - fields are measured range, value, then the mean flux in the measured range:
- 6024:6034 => -0.2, 6.95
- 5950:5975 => 0.0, 6.78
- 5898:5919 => 1.0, 6.43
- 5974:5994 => 0.1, 6.77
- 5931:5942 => 0.0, 6.75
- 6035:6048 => 0.0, 6.81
